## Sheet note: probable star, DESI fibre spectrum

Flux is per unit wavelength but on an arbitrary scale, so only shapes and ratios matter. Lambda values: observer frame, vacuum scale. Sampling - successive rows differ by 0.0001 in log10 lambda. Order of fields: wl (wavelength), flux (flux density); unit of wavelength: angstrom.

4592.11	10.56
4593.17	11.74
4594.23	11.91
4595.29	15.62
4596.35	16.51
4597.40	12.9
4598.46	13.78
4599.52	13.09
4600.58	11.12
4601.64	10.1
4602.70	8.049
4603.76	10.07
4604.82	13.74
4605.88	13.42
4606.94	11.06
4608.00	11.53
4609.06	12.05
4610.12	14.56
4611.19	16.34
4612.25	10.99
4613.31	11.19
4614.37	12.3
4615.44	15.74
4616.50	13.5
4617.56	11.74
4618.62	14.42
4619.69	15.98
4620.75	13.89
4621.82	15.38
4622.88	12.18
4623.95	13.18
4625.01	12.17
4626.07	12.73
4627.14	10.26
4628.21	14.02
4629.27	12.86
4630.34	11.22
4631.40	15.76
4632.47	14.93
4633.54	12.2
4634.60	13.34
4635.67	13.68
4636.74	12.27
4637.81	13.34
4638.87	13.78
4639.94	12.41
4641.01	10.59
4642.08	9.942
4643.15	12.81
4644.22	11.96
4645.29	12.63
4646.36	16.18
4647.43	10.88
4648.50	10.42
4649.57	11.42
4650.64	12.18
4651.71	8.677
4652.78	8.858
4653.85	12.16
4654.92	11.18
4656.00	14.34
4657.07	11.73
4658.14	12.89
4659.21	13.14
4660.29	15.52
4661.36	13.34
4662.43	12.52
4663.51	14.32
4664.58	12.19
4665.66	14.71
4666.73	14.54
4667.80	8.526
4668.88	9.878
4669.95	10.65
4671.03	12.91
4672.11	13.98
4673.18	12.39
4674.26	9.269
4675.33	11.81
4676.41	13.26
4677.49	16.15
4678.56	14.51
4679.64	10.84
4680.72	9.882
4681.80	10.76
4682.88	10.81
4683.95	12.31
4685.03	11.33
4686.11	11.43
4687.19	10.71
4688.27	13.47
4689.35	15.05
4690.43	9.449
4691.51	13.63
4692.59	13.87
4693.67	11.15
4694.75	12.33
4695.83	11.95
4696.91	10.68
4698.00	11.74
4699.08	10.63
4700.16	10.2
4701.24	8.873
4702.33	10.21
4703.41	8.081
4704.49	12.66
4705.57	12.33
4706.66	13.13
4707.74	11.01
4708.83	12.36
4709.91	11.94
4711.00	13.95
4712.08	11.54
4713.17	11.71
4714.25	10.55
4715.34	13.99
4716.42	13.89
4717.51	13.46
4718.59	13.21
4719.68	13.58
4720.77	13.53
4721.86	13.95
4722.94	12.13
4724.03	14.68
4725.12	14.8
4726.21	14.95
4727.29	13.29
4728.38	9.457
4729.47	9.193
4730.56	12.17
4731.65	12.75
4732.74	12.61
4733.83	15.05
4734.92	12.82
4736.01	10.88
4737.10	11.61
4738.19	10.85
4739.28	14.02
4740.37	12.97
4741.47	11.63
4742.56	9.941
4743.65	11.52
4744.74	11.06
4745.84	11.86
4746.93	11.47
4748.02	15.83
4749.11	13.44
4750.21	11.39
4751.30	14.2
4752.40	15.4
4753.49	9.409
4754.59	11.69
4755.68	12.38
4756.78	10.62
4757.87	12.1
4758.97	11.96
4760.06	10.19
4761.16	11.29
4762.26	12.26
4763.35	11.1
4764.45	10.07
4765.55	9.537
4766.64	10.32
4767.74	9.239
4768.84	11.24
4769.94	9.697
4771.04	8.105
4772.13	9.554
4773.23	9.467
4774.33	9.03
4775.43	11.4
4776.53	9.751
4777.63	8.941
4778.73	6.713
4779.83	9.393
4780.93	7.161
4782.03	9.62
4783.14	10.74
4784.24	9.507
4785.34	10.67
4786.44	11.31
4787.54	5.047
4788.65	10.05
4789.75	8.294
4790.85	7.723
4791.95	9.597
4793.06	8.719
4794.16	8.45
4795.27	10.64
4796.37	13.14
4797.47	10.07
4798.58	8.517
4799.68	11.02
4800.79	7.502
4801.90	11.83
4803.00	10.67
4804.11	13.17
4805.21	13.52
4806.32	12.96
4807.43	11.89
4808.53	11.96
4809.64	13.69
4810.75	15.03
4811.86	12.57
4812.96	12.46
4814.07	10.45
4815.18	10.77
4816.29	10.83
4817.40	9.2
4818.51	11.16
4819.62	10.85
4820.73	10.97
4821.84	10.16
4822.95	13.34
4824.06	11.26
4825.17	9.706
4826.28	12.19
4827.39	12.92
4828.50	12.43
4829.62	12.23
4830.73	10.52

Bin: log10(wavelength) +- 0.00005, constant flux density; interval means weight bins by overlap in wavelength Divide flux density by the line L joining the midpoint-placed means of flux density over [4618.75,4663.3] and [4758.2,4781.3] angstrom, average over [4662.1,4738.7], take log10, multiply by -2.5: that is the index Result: -0.08 mag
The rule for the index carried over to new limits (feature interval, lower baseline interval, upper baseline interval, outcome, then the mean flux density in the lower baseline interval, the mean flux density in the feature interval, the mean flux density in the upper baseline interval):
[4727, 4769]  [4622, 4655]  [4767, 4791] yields -0.184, 12.3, 11.8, 9.24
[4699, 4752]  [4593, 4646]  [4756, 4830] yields -0.078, 12.8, 12.3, 10.6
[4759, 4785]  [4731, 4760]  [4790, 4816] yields 0.195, 12.3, 9.8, 11.1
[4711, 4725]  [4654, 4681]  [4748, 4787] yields -0.134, 12.6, 13.1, 10.6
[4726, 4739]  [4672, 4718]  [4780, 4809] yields -0.080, 11.9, 12.1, 10.1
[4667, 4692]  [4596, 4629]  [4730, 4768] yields 0.042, 12.8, 11.9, 11.9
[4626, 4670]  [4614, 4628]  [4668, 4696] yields 0.030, 13.4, 12.4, 12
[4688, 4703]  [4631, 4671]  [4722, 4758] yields 0.074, 12.4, 11.6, 12.4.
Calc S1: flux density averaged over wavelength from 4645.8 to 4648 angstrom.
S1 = 13.5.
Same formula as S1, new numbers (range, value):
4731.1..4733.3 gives 12.7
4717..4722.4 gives 13.5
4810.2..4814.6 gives 12.6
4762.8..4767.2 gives 10.3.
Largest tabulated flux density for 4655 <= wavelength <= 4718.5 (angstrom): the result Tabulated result 16.15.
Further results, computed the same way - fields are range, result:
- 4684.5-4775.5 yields 15.83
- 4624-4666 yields 16.18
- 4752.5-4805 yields 13.17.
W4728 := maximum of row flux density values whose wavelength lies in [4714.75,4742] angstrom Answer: 15.05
